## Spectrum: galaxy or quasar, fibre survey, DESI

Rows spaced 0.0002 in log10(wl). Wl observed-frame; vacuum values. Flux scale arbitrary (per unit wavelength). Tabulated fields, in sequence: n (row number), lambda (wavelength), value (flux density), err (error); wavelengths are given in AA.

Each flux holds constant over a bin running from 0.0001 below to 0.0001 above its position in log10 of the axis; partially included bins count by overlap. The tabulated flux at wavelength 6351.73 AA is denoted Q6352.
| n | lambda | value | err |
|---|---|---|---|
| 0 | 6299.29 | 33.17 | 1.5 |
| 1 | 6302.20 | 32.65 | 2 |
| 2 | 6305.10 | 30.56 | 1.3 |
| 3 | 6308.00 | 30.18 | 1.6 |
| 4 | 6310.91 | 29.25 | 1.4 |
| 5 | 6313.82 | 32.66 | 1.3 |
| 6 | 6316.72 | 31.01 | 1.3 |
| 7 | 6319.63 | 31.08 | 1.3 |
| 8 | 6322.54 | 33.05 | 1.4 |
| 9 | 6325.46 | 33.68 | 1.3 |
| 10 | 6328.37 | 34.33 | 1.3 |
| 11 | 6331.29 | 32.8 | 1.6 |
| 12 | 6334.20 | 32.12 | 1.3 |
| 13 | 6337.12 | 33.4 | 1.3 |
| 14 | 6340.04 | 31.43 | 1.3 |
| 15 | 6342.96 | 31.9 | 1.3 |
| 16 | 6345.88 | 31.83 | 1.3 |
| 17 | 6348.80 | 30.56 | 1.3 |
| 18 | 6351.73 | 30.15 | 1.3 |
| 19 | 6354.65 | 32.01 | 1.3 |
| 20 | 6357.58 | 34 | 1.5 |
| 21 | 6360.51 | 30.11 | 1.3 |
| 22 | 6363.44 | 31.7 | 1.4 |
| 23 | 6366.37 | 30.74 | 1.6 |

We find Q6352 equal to 30.15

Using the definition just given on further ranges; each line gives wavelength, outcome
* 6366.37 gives 30.74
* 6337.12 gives 33.4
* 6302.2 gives 32.65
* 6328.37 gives 34.33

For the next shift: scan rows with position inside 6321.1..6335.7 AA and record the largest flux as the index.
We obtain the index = 34.33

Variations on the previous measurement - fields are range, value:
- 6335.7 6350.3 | 33.4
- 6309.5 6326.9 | 33.68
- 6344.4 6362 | 34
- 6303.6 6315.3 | 32.66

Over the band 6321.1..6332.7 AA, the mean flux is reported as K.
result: 33.4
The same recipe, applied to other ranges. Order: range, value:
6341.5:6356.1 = 31.3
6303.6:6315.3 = 30.7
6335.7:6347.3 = 32.1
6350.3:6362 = 31.6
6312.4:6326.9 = 32.3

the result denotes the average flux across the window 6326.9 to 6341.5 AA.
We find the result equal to 32.8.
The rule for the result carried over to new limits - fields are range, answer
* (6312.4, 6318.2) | 31.9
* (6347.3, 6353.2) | 30.4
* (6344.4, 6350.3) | 31.2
